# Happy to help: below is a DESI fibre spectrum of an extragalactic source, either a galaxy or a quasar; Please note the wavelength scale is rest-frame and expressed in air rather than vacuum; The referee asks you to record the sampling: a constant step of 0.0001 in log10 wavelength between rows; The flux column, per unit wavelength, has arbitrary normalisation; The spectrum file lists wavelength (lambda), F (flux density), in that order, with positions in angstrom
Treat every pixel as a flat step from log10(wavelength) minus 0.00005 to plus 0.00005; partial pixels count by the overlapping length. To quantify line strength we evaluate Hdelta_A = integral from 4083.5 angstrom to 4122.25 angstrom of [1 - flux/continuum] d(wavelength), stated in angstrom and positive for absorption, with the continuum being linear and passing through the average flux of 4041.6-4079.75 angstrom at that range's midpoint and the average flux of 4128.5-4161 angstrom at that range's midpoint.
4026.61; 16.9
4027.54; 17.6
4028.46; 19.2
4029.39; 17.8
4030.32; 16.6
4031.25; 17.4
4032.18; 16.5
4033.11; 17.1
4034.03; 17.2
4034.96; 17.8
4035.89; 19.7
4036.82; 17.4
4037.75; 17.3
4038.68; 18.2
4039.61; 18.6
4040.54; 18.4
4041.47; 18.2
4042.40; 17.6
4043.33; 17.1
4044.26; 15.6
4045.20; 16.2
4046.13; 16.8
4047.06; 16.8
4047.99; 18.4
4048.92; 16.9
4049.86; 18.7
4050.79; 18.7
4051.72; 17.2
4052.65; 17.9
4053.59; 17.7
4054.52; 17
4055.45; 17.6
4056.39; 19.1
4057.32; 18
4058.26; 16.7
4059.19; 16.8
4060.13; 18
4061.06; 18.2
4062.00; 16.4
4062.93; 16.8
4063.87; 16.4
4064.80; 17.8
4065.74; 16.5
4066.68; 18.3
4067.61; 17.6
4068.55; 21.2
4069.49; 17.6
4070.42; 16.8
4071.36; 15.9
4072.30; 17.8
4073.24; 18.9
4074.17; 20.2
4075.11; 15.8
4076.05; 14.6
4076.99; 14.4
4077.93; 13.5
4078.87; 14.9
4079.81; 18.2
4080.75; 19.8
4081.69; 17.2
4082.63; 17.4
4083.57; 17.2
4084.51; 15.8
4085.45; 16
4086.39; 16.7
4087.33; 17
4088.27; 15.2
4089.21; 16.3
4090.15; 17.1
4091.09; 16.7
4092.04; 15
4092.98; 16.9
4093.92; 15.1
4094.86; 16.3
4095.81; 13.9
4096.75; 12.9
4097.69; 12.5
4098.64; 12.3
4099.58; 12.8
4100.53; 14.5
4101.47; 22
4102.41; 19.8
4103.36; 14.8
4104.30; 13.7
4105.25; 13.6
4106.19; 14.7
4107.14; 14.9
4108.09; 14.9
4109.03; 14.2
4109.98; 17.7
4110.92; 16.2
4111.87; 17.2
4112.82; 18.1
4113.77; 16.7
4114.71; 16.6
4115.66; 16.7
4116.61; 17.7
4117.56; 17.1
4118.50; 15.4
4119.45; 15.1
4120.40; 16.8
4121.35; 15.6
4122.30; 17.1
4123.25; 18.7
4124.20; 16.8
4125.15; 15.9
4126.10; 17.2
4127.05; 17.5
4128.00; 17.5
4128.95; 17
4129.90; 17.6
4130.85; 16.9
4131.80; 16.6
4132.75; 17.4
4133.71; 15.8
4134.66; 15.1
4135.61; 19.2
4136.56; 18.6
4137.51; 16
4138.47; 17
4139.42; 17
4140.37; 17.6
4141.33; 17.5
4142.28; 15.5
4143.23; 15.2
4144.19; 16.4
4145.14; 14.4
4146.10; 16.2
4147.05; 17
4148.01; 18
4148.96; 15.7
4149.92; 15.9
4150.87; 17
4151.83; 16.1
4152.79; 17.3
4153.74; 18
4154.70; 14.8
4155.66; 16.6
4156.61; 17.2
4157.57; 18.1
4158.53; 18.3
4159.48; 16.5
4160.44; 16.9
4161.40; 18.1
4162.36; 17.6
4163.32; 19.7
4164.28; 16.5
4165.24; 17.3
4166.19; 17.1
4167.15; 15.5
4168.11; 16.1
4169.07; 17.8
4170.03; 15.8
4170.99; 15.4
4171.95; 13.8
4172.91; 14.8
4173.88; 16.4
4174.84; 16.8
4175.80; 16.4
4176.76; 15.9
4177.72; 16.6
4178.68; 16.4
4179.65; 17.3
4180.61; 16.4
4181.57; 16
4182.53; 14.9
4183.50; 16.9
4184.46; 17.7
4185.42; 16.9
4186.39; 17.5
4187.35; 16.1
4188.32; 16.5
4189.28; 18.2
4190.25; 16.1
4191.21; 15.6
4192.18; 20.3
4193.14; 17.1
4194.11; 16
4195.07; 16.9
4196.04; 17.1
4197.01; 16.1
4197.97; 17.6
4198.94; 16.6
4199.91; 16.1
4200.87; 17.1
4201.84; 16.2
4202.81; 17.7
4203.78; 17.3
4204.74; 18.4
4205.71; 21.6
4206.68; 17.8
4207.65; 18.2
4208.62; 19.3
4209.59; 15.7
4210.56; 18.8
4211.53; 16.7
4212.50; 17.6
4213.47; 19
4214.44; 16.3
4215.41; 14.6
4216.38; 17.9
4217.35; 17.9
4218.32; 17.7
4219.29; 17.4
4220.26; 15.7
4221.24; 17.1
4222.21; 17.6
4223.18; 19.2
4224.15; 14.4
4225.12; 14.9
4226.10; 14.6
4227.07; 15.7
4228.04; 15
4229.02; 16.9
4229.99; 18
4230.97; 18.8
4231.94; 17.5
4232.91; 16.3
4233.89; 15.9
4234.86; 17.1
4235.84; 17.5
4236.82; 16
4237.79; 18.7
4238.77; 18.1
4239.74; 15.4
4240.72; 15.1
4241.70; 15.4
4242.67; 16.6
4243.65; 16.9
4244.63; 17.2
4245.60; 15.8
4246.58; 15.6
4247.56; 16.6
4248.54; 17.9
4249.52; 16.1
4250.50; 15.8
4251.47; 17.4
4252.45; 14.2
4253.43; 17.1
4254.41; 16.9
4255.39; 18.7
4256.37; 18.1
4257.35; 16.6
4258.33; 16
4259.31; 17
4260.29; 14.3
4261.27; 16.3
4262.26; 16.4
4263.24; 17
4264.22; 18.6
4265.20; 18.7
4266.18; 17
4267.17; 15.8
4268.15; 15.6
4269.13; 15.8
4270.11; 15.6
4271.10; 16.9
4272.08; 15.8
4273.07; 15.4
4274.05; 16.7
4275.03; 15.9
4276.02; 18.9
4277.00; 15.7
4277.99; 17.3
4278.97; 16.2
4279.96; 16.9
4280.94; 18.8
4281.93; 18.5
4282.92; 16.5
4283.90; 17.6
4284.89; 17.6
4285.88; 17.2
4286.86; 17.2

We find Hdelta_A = 2.6 angstrom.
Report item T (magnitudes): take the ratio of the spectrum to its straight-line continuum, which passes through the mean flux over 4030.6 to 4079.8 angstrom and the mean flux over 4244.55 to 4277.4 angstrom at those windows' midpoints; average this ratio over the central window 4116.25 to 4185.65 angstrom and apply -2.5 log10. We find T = 0.02 mag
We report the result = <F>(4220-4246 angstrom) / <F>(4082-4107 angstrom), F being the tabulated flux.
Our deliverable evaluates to 1.06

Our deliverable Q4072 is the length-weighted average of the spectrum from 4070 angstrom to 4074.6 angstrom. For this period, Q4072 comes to 17.9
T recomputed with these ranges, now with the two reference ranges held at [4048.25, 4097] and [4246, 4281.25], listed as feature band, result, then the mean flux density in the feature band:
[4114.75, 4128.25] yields 0.01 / 16.8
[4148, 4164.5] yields -0.02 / 17.1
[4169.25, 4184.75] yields 0.04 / 16.1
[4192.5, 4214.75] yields -0.05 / 17.5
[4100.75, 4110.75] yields 0.06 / 16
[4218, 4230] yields 0.02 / 16.4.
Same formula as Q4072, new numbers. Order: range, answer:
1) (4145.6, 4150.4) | 16.6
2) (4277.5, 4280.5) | 16.9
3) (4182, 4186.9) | 16.8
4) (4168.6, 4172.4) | 15.7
